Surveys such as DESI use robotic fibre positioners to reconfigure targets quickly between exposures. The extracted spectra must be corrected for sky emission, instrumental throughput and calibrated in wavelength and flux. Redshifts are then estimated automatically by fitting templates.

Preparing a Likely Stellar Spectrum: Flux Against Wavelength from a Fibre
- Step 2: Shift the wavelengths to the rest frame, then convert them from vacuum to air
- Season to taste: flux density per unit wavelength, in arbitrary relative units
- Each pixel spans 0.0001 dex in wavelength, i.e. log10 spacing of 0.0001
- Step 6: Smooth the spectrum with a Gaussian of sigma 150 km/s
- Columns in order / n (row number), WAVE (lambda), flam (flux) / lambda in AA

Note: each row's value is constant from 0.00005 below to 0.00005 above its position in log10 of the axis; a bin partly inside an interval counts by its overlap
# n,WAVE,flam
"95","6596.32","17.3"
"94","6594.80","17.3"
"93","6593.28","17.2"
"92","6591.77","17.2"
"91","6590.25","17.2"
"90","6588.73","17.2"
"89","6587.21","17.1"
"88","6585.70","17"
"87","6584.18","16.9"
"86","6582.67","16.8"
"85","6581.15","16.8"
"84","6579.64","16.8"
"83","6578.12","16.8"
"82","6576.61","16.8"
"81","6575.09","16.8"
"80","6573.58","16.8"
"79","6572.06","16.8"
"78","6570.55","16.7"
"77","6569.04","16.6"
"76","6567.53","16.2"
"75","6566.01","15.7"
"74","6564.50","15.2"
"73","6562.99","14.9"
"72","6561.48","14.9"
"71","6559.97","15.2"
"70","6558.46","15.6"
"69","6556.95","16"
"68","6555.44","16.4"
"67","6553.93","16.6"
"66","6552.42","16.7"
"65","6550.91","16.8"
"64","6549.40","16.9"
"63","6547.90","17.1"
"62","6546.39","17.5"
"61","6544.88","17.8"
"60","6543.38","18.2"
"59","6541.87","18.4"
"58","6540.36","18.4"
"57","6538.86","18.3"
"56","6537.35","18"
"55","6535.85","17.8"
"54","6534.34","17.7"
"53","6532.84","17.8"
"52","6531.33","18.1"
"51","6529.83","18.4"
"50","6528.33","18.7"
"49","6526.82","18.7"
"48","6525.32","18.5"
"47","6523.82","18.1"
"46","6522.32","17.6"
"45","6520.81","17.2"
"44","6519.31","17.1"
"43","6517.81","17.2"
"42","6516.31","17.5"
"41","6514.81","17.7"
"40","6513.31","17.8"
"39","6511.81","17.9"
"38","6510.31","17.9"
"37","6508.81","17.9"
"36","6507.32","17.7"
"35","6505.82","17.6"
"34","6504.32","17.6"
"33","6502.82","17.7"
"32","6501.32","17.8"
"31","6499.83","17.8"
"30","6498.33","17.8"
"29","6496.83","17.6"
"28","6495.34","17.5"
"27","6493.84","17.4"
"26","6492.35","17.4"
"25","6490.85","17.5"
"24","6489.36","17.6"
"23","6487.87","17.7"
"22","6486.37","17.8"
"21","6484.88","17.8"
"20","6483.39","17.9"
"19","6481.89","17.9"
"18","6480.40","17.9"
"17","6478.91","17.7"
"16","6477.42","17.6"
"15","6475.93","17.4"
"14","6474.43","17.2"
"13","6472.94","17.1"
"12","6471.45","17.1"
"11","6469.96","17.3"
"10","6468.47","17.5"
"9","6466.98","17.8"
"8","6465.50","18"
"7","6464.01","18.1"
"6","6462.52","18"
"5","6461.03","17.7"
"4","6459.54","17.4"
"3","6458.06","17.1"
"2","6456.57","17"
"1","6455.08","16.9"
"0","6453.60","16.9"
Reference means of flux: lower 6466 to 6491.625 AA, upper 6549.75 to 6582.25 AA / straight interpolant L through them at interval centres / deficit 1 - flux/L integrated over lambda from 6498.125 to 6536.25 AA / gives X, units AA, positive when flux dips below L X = -1.9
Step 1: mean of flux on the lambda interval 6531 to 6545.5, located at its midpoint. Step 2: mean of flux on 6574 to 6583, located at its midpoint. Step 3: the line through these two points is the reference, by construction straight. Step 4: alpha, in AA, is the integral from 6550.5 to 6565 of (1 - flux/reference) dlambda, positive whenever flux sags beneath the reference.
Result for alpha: 1.4 AA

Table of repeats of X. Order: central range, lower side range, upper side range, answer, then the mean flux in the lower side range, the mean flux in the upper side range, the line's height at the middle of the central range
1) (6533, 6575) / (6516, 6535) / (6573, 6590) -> 1.45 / 17.9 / 16.9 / 17.4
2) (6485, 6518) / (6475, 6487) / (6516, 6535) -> 0.28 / 17.7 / 17.9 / 17.8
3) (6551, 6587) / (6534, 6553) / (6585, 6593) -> 2.18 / 17.7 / 17.2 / 17.4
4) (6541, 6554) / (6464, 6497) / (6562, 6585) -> -0.49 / 17.6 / 16.4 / 16.8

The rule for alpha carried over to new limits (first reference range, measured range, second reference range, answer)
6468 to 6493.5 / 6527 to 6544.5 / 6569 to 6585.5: -1.1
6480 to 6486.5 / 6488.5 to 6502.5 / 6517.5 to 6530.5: 0.2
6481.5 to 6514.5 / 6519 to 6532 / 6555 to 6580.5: -0.8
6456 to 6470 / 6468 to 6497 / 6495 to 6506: 0.2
